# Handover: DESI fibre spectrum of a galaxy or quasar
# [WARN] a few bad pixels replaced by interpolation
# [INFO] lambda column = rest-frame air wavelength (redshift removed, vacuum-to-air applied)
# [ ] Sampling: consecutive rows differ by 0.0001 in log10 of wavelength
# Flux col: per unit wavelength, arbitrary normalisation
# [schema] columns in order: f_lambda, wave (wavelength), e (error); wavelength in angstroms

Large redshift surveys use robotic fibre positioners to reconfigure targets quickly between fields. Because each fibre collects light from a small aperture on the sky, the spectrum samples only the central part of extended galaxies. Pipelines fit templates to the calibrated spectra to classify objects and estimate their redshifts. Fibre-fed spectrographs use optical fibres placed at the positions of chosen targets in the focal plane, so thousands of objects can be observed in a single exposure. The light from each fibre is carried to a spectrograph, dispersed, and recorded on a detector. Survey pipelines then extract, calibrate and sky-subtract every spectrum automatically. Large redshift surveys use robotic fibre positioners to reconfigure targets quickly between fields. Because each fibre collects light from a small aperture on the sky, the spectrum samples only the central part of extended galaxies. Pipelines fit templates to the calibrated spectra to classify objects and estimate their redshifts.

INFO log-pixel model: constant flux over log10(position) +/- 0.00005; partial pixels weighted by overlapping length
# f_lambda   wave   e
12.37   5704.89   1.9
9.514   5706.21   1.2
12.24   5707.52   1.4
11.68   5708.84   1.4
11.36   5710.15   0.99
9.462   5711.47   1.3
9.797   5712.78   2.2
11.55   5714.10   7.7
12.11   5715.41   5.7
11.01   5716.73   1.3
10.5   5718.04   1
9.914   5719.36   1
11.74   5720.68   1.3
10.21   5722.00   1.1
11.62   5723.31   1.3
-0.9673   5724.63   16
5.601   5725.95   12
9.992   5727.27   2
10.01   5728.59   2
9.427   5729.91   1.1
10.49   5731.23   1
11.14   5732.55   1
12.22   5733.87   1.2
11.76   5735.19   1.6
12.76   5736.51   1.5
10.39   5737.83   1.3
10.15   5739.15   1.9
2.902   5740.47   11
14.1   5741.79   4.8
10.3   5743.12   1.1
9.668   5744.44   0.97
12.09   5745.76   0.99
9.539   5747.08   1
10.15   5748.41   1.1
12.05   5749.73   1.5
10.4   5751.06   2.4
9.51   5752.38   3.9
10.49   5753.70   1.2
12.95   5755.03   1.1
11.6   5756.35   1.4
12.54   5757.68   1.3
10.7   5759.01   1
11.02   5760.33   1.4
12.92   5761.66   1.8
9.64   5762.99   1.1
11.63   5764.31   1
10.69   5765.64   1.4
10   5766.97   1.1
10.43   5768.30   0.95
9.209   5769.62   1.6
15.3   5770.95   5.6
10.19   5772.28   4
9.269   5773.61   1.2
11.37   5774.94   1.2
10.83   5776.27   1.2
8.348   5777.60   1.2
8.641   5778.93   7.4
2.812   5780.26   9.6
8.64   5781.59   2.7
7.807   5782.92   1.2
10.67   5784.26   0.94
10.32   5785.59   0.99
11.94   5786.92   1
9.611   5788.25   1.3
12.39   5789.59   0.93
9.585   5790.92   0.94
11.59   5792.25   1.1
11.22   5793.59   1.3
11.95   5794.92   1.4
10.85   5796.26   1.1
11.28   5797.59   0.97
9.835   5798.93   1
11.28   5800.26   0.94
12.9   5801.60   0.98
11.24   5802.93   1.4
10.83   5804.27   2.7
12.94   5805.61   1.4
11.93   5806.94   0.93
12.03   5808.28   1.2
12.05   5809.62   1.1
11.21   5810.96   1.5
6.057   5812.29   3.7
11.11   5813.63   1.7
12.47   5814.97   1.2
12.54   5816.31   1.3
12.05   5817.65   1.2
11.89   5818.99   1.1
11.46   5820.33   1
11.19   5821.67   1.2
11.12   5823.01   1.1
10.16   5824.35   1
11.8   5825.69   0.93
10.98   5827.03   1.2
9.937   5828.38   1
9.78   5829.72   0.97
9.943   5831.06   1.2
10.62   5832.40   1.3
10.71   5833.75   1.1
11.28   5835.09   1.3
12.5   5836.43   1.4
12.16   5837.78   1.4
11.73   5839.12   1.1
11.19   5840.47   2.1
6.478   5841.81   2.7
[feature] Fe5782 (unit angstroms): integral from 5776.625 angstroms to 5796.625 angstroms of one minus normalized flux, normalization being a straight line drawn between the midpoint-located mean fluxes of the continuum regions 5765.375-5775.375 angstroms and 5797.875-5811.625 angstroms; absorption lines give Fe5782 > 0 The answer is 2.6 angstroms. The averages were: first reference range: 10.8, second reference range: 11.6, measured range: 9.76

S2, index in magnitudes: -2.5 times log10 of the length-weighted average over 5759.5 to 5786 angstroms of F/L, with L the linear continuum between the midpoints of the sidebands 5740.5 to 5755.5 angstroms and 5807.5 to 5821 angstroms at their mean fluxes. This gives 0.09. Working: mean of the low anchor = 10.7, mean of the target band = 9.99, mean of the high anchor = 11.3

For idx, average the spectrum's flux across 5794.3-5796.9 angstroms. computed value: 11.4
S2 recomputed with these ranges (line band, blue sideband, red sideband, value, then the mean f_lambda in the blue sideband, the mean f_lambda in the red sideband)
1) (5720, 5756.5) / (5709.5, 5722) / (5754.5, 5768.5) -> 0.101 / 10.8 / 11.3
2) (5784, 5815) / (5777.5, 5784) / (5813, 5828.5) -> -0.207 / 7.36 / 11.4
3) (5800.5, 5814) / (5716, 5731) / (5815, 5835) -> -0.052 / 9.06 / 11.1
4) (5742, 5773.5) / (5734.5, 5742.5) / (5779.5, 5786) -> -0.186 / 10.3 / 7.97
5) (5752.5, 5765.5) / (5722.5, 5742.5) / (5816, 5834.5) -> -0.153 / 9.45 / 11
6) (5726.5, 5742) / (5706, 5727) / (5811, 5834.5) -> -0.032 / 9.84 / 10.8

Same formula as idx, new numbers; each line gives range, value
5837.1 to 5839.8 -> 11.9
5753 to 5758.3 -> 11.9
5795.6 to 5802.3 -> 11.2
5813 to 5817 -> 12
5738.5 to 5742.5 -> 9.05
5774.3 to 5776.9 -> 11.1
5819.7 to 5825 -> 11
